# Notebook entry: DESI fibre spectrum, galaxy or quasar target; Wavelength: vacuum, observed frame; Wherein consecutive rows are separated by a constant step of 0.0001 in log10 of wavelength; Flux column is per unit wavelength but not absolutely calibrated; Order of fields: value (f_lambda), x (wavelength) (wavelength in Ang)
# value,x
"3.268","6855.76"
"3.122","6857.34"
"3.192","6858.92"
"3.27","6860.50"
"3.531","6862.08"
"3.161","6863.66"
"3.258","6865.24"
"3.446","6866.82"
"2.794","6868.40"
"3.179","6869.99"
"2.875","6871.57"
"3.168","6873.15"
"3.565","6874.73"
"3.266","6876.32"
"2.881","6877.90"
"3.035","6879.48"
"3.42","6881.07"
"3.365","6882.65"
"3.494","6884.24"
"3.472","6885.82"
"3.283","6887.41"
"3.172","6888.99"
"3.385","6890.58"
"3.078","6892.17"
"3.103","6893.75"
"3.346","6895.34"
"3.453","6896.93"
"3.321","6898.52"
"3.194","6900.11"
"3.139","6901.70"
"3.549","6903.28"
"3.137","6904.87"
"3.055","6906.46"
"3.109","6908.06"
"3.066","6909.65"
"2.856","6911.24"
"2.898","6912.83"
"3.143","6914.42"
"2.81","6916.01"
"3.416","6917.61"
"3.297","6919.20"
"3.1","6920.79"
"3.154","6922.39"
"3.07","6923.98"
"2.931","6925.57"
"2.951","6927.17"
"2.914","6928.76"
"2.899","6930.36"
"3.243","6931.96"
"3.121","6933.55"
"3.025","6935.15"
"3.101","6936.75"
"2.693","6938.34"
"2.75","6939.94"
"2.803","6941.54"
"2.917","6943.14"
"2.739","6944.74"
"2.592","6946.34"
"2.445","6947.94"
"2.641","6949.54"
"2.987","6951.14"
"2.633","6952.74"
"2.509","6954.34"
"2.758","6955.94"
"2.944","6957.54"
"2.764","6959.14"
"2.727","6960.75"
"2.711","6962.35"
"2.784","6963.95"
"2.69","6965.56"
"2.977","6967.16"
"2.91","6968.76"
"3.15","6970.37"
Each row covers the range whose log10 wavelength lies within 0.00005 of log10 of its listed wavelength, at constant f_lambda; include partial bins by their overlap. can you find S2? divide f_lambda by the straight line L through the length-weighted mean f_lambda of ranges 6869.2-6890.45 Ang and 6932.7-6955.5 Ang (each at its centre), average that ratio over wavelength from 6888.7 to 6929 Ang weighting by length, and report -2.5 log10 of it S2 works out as -0.04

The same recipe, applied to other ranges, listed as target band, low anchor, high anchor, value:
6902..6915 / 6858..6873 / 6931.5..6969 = -0.04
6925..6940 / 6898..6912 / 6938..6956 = -0.04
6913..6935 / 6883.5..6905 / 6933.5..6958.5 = -0.03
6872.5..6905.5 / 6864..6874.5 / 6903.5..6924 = -0.05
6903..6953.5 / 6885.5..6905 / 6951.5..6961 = 0.01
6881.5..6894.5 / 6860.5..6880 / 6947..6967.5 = -0.07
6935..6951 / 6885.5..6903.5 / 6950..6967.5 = 0.05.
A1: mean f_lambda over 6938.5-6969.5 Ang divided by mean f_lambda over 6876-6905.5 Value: 0.84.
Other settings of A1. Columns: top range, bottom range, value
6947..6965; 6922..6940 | 0.91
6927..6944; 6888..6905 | 0.90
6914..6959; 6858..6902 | 0.90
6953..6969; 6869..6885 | 0.86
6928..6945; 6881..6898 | 0.88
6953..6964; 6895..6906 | 0.83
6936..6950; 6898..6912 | 0.87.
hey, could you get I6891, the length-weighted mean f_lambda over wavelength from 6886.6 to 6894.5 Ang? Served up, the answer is 3.21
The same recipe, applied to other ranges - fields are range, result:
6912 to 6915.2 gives 3.02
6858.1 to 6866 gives 3.28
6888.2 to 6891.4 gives 3.27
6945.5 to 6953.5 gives 2.66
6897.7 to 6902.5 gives 3.22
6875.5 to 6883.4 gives 3.19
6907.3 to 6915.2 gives 3.02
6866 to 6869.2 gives 3.12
